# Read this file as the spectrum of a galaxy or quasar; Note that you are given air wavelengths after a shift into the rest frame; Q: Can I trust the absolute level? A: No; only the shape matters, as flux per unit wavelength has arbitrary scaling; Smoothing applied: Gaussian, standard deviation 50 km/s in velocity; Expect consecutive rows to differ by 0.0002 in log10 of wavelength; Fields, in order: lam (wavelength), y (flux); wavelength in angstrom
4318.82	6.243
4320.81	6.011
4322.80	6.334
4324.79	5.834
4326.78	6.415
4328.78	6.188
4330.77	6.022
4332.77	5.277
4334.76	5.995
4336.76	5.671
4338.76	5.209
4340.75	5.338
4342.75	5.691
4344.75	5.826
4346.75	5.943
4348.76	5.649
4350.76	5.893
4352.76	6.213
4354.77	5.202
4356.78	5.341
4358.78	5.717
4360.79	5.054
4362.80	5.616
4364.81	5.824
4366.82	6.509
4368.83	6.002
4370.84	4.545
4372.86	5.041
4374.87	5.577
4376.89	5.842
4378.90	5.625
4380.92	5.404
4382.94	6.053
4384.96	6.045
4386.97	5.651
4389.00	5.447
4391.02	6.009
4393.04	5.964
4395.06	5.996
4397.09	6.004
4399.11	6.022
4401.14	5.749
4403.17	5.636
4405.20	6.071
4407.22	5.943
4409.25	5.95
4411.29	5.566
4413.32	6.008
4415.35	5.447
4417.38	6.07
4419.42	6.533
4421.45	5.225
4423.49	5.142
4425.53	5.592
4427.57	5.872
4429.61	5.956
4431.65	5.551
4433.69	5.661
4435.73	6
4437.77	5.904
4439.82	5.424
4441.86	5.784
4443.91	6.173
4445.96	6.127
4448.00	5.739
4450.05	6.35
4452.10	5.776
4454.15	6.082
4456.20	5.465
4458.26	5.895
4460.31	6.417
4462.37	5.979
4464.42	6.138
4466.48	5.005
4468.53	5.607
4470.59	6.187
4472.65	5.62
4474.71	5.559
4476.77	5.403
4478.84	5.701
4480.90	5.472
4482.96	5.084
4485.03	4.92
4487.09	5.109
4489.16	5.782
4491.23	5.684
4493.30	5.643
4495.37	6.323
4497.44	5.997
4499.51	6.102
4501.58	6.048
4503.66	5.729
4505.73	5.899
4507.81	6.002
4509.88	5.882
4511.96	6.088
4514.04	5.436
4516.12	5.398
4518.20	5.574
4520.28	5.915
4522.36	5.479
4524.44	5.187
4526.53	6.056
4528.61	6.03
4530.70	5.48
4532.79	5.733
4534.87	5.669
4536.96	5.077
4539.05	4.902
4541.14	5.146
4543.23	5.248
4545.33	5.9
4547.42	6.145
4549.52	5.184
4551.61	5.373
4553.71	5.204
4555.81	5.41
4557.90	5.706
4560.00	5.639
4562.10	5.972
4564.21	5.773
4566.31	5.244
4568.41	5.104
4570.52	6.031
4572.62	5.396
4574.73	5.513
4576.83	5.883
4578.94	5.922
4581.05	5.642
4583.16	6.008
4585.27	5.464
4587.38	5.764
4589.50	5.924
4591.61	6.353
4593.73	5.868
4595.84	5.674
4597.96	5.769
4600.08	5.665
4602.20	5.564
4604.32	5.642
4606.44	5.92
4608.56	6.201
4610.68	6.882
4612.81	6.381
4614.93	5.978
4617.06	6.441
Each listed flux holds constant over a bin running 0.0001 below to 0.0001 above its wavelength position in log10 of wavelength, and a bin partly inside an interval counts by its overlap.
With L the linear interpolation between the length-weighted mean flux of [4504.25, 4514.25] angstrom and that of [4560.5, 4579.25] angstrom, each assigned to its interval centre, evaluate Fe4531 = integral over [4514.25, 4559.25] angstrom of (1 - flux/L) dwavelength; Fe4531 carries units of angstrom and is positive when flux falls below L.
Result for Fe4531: 2.0 angstrom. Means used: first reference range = 5.89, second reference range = 5.64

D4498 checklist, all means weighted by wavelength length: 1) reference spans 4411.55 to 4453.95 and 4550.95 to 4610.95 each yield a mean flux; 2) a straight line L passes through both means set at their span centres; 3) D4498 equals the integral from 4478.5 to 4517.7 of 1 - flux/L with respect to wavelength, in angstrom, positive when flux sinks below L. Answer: 0.5 angstrom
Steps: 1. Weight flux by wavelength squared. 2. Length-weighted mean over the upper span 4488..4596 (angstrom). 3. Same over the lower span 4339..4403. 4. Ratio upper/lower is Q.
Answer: 1.08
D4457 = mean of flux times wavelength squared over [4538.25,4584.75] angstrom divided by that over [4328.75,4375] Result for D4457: 1.09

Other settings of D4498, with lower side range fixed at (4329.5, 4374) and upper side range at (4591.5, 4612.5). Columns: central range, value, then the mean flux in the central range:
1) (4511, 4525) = 0.6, 5.59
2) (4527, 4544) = 1.2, 5.44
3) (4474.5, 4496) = 1.1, 5.5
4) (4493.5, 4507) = -0.4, 5.99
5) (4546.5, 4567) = 1.1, 5.57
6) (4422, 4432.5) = 0.2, 5.6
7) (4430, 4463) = -0.9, 5.9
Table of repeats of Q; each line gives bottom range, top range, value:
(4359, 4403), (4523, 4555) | 1.03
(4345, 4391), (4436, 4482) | 1.07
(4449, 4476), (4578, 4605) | 1.05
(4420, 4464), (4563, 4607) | 1.05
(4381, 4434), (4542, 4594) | 1.05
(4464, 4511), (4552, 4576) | 1.01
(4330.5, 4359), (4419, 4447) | 1.06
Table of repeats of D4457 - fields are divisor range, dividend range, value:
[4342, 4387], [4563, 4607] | 1.11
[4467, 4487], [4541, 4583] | 1.06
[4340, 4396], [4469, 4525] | 1.06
